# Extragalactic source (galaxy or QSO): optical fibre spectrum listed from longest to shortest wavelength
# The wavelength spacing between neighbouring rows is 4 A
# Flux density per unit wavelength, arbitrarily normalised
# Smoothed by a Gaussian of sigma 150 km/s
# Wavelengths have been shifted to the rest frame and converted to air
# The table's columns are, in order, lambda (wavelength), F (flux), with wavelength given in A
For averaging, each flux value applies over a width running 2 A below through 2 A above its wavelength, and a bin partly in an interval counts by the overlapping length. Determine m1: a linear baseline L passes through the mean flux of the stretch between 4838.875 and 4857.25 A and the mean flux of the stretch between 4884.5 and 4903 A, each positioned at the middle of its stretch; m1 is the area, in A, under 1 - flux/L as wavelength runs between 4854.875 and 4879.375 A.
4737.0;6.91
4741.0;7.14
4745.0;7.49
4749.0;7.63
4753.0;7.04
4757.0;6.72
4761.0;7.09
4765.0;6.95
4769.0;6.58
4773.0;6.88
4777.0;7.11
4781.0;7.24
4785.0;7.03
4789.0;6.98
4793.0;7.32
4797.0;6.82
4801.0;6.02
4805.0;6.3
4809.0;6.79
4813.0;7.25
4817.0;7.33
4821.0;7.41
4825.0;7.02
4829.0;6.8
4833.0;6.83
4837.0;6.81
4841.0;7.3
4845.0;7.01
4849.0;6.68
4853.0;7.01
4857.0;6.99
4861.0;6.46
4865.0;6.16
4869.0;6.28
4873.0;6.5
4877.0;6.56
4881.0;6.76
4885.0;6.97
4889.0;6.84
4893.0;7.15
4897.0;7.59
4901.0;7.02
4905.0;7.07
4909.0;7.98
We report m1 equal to 1.9 A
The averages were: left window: 7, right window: 7.13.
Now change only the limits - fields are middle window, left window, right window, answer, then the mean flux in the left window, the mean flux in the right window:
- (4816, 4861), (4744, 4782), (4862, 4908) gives -0.5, 7.06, 6.83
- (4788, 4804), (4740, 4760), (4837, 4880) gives 0.6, 7.2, 6.7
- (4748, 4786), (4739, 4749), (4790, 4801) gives 0.7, 7.38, 6.87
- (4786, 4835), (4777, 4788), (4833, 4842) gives 1.0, 7.12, 6.98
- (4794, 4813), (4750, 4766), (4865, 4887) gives 0.6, 6.99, 6.57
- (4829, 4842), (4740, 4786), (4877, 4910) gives 0.3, 7.07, 7.11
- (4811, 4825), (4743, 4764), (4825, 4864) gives -0.7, 7.18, 6.87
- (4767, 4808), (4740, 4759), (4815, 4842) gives 1.8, 7.21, 7.06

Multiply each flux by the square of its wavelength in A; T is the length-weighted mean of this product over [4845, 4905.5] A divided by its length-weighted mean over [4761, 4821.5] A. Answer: 1.02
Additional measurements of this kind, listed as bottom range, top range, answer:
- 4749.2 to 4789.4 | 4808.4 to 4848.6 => 1.03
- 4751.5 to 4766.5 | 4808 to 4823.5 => 1.06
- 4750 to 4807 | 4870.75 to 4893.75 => 1.03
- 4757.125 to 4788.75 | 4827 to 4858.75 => 1.02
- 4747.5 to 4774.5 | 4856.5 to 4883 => 0.98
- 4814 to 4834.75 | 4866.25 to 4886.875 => 0.95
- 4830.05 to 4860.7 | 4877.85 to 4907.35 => 1.04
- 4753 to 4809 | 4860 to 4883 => 0.98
